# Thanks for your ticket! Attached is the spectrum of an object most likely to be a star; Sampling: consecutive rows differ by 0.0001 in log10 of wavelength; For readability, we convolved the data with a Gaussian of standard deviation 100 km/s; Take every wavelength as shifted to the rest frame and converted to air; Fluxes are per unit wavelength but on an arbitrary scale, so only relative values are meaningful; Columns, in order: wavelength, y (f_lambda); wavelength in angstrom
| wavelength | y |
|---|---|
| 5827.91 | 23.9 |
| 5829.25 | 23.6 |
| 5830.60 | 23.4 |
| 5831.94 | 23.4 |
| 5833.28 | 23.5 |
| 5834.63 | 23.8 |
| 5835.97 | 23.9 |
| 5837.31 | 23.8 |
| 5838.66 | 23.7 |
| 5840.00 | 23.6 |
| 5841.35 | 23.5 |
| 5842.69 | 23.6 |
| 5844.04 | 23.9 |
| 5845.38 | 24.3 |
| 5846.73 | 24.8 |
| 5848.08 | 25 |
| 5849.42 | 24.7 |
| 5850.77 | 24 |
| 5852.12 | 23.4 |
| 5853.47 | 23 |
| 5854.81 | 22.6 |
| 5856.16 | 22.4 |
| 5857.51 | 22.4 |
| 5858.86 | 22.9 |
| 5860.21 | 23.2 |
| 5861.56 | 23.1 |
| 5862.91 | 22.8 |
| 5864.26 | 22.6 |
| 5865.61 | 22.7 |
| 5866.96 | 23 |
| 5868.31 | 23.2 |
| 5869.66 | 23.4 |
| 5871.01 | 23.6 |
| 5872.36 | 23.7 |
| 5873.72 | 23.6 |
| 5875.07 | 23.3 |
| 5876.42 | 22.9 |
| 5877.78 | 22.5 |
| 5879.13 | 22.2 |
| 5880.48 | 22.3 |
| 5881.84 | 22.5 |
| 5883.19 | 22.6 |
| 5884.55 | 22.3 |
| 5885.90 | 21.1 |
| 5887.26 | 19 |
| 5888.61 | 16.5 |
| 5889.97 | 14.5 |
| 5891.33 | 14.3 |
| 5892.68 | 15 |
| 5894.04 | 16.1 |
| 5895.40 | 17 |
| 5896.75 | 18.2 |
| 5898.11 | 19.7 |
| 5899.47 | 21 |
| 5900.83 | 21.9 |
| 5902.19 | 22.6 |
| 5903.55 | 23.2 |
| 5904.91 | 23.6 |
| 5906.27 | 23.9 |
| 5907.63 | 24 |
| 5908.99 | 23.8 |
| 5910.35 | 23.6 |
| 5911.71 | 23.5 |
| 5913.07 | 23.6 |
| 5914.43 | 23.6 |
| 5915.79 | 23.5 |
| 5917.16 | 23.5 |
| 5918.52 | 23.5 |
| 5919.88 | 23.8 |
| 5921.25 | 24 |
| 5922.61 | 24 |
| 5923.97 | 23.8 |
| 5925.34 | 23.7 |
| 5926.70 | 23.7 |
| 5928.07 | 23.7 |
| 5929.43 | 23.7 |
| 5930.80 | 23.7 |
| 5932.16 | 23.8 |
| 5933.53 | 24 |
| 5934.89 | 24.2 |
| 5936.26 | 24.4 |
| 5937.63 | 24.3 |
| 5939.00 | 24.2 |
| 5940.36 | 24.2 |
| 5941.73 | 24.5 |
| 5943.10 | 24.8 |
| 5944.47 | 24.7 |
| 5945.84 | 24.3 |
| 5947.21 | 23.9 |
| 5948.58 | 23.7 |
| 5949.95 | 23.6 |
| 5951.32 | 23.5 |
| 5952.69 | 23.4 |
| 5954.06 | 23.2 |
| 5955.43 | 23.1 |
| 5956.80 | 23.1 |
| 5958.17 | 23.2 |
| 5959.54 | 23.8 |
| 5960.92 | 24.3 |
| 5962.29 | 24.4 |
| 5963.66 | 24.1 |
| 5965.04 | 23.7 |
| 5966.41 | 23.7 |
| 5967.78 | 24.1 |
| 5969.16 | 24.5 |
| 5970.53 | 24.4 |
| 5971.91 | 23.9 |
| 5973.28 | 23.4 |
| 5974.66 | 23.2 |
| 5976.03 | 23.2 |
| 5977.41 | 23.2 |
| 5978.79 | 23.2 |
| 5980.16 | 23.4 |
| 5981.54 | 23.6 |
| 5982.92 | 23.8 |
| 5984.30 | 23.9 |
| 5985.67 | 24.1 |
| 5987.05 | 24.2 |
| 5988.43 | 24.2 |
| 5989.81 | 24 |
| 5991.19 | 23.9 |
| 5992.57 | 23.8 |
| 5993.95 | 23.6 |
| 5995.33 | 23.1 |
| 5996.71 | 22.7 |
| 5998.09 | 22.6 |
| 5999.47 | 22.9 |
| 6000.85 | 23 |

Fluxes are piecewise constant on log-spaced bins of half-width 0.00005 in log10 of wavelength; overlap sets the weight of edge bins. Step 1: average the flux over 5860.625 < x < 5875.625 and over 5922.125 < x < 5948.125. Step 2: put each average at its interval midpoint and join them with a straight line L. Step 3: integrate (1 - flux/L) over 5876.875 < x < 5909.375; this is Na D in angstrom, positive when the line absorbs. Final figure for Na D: 4.3 angstrom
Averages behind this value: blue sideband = 23.2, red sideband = 24.1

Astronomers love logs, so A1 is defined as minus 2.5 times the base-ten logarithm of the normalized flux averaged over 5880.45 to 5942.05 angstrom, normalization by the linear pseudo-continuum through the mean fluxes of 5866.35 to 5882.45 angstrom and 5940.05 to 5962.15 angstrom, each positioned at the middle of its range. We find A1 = 0.063 mag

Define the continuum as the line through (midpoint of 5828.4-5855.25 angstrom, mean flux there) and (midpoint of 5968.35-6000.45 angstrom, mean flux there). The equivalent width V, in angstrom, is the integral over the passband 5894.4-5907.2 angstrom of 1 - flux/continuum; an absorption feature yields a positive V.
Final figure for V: 1.4 angstrom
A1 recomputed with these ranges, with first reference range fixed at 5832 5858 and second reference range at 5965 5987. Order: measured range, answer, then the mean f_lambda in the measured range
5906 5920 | 0.00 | 23.7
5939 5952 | -0.02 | 24.1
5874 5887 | 0.06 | 22.3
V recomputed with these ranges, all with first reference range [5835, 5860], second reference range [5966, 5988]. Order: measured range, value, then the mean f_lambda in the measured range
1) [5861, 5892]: 2.7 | 21.6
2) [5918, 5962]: -0.3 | 23.9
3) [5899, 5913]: 0.3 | 23.2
